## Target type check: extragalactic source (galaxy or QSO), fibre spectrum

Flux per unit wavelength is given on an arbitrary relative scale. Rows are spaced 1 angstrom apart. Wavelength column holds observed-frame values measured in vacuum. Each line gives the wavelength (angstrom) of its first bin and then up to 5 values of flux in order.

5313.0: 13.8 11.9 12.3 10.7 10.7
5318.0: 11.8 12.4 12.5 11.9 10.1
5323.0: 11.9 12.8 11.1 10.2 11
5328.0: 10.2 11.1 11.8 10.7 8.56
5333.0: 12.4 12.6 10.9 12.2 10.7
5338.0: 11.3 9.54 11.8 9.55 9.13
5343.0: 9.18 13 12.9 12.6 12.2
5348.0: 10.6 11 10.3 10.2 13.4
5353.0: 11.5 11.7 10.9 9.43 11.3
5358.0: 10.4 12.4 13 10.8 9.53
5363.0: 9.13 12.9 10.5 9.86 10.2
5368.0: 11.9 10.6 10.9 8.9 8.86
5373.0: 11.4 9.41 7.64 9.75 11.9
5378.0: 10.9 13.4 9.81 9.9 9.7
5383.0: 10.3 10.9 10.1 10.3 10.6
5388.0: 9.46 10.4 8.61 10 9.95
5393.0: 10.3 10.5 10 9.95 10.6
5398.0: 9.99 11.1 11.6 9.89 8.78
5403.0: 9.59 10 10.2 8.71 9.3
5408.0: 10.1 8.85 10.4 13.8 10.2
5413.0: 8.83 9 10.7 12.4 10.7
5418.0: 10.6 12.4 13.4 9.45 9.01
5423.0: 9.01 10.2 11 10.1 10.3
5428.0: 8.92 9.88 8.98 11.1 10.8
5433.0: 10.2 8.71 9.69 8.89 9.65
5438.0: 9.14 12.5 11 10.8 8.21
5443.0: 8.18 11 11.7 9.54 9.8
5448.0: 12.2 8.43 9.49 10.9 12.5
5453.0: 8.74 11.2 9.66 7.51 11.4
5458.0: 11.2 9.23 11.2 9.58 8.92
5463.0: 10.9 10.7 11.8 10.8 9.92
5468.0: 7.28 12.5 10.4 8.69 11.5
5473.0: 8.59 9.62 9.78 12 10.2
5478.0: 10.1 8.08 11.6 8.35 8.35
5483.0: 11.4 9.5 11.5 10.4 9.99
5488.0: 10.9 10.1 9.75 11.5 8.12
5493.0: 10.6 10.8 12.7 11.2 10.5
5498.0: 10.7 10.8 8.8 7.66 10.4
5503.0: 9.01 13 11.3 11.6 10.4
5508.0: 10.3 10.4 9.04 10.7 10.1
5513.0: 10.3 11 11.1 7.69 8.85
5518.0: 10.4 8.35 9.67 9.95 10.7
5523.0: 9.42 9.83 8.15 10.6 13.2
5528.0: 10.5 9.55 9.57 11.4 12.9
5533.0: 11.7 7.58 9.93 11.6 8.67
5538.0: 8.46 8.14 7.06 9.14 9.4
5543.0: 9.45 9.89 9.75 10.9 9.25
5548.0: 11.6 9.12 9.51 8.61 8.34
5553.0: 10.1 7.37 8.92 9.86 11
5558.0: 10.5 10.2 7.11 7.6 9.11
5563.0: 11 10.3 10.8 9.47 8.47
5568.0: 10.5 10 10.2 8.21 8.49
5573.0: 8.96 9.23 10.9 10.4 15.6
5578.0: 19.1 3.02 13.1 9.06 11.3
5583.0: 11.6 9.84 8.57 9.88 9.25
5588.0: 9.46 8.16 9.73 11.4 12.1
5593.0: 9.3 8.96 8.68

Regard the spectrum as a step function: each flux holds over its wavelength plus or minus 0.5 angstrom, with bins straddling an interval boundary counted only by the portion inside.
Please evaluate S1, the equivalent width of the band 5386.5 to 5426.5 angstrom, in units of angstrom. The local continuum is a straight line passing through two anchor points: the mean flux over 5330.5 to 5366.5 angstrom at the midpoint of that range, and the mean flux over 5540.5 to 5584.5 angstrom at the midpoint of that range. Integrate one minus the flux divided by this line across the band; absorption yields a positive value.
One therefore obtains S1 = 1.9 angstrom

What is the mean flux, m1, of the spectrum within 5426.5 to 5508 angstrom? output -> 10.2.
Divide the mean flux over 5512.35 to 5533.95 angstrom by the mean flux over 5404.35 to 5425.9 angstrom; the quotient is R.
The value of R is 0.98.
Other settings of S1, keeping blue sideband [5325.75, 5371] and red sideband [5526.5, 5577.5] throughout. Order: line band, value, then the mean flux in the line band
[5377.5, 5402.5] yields 1.1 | 10.3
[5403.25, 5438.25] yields 1.5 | 10.1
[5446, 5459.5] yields 0.3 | 10.2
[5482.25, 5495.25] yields -0.4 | 10.5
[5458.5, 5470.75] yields 0.1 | 10.2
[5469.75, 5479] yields 0.2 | 9.98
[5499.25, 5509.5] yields -0.2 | 10.3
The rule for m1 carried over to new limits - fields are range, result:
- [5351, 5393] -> 10.5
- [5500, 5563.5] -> 9.8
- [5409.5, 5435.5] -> 10.4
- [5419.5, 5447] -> 10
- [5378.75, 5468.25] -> 10.2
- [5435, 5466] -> 10.2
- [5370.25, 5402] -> 10.2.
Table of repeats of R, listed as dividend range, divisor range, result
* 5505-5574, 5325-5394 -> 0.91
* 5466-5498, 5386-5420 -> 0.99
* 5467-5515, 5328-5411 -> 0.97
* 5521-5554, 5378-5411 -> 0.96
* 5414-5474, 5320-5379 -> 0.93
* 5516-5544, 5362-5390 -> 0.95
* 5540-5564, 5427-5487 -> 0.94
